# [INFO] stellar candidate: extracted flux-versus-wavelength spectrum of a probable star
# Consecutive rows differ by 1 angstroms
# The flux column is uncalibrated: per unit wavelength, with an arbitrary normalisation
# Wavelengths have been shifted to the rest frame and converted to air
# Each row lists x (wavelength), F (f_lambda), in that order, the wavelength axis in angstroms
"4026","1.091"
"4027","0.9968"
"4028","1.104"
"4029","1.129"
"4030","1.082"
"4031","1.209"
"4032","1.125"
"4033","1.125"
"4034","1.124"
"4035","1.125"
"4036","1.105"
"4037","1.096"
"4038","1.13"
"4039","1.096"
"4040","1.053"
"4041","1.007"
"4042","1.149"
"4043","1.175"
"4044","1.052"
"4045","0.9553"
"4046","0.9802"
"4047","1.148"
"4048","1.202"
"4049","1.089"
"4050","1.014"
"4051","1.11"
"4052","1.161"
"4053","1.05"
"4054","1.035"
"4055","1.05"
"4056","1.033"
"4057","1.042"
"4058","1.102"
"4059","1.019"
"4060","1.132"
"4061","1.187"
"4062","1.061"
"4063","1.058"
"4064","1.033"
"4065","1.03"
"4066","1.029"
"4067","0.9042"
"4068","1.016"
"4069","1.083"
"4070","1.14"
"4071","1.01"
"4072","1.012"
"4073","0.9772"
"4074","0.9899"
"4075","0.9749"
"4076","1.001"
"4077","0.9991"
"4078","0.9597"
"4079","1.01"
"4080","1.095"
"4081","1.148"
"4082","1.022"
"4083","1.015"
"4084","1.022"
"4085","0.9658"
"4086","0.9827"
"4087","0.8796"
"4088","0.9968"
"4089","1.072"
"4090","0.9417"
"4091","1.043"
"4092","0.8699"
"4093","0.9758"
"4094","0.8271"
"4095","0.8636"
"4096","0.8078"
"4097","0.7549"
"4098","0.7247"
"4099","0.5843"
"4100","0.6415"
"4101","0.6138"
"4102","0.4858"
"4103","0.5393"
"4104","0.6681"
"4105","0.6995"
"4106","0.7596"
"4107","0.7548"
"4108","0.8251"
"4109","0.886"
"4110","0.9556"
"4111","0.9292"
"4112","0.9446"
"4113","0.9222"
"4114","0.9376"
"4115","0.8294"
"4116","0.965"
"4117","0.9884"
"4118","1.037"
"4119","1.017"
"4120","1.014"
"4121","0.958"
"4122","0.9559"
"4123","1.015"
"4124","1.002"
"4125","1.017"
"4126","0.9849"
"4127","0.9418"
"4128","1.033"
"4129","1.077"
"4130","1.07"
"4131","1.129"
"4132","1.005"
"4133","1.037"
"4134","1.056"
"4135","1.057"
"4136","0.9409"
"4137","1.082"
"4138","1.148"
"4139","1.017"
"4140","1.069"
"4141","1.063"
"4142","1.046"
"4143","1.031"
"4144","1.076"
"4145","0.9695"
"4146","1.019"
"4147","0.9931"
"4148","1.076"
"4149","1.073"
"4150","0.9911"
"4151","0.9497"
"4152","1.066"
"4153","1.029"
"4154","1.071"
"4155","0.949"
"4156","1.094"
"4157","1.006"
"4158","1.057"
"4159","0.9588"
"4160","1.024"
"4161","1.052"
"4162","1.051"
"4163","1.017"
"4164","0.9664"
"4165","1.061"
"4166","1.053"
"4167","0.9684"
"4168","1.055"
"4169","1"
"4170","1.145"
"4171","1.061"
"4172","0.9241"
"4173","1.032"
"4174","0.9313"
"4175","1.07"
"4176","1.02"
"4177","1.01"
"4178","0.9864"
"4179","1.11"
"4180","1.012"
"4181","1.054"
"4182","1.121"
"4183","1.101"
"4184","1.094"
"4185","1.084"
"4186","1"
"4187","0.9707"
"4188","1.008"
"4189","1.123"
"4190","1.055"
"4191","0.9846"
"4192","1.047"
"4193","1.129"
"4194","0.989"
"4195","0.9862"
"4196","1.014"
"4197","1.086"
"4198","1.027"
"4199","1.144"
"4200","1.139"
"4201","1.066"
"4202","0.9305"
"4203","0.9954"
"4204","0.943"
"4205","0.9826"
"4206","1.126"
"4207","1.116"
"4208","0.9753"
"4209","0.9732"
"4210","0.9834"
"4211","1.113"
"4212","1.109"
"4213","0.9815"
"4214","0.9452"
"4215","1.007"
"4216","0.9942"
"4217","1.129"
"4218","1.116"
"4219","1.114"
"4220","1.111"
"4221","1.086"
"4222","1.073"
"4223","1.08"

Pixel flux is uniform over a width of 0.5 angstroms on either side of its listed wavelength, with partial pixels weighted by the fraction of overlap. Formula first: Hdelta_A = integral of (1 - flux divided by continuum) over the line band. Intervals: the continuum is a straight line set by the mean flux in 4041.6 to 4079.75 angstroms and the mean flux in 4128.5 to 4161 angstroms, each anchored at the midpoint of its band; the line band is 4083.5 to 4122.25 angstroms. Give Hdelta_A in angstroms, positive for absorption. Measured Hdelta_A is 6.80 angstroms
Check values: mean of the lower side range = 1.05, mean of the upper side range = 1.04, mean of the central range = 0.862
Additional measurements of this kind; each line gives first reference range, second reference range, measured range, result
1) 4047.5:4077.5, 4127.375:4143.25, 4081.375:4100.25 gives 2.7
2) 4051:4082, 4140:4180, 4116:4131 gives 0.3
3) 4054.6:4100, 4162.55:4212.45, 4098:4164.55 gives 3.6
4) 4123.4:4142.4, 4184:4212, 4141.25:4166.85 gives 0.3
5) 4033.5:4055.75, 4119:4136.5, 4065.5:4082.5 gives 0.6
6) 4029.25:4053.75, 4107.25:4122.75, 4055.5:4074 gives 0.0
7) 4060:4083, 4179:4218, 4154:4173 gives 0.3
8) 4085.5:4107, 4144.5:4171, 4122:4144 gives -2.5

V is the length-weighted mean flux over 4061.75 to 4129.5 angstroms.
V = 0.93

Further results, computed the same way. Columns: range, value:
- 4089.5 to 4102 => 0.791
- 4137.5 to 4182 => 1.03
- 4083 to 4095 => 0.96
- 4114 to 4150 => 1.02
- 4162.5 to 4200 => 1.04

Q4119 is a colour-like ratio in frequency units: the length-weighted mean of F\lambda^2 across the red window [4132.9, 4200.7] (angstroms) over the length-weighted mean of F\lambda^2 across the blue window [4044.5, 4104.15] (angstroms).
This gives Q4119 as 1.1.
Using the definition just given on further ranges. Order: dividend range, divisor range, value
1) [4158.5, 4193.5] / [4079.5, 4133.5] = 1.18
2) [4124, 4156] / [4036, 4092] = 1.03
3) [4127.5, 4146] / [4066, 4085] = 1.06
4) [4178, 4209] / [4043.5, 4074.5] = 1.06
